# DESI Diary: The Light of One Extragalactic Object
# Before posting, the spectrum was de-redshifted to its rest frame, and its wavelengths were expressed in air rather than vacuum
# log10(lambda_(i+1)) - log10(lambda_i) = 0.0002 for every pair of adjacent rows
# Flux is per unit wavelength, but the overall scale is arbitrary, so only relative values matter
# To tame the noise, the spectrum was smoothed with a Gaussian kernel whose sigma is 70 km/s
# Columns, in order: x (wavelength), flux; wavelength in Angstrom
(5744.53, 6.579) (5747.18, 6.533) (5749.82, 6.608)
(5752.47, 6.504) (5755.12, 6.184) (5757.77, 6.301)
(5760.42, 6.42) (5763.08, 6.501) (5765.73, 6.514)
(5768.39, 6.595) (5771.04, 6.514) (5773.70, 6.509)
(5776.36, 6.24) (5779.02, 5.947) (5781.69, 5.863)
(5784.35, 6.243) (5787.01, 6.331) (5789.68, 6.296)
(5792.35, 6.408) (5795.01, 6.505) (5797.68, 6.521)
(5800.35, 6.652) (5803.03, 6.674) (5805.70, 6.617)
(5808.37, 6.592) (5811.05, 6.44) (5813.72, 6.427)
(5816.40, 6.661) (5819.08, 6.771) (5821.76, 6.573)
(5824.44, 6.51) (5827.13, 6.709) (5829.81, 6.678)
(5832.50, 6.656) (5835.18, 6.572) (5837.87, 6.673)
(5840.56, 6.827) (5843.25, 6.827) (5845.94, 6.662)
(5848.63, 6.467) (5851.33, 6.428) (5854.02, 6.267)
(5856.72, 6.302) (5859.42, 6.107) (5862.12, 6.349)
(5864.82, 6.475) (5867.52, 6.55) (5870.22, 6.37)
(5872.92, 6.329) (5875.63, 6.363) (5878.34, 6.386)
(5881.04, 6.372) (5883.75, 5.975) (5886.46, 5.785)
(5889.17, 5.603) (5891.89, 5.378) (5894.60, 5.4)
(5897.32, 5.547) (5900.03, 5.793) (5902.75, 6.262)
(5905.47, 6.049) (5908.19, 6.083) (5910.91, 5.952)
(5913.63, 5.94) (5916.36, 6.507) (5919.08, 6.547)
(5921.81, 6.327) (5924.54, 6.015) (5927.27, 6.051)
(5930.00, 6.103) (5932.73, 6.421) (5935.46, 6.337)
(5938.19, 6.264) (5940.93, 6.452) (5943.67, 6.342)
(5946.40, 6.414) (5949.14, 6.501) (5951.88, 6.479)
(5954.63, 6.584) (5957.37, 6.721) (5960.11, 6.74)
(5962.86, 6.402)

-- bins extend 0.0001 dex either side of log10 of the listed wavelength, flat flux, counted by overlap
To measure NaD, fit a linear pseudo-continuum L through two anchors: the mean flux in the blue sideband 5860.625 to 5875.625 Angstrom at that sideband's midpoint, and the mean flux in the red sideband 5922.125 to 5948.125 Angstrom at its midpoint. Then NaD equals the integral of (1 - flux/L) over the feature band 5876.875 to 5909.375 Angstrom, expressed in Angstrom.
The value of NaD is 2.4 Angstrom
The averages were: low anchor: 6.41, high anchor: 6.27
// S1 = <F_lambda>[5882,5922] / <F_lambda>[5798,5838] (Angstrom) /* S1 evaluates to 0.9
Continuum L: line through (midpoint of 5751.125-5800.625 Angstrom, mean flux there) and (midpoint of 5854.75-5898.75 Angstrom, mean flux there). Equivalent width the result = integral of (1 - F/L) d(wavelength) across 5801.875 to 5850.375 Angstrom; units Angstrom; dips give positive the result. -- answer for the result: -3.2 Angstrom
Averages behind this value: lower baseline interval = 6.37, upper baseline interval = 6.08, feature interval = 6.63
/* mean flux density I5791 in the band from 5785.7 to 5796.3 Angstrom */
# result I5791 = 6.38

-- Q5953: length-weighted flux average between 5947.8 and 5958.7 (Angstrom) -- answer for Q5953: 6.57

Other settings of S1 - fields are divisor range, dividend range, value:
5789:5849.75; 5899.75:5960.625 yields 0.95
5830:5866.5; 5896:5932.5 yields 0.94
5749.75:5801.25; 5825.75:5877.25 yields 1.02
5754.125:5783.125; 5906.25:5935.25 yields 0.98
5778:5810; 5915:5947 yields 0.99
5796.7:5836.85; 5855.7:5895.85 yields 0.93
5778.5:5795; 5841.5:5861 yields 1.04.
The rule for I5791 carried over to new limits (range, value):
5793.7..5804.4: 6.59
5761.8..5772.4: 6.53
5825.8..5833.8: 6.68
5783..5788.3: 6.29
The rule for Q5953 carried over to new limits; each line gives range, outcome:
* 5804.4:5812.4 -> 6.55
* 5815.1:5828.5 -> 6.64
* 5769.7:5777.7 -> 6.43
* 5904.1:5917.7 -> 6.1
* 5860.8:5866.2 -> 6.42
